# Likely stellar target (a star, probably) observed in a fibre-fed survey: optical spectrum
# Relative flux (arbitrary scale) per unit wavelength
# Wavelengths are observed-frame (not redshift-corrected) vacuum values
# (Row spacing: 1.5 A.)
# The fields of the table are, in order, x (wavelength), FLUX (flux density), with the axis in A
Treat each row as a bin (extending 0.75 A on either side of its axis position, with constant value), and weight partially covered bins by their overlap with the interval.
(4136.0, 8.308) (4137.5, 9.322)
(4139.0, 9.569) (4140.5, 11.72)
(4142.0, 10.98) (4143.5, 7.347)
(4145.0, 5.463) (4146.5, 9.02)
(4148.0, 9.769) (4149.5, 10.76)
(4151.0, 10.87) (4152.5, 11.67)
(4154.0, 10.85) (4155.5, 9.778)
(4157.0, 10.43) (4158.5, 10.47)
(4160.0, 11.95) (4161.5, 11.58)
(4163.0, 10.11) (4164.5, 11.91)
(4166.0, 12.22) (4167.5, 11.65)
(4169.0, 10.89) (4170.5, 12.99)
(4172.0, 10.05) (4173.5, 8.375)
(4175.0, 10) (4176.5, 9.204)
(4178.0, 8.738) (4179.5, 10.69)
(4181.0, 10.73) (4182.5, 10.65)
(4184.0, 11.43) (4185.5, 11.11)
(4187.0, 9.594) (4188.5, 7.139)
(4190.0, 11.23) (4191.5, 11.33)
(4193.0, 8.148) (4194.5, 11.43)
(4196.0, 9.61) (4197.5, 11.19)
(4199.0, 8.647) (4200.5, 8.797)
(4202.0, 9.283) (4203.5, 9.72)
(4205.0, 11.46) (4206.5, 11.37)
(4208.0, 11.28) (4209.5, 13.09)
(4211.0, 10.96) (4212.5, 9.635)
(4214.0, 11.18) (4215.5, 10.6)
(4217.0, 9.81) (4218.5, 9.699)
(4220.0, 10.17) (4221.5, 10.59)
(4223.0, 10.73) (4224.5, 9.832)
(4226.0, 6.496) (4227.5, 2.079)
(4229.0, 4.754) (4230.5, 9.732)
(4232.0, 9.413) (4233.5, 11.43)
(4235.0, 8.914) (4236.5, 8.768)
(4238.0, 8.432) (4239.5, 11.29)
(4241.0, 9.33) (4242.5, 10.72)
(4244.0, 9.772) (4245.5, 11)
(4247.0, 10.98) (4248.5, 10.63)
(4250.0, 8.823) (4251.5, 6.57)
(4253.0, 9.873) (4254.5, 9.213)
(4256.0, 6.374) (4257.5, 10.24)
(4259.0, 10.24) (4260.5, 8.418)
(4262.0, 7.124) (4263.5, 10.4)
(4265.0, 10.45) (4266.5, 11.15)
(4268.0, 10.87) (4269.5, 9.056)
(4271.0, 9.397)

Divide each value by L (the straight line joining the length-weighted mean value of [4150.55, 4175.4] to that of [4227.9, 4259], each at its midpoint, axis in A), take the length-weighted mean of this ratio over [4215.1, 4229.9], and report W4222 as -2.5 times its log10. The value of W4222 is 0.153 mag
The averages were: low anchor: 10.9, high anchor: 9.25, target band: 8.44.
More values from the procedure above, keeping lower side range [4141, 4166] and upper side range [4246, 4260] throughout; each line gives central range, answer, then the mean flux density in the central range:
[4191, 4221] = -0.07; 10.4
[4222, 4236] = 0.16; 8.21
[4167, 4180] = -0.02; 10.3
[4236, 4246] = -0.06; 9.9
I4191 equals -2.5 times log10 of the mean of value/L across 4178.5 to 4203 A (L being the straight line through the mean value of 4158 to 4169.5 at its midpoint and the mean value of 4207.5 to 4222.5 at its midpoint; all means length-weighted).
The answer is 0.10 mag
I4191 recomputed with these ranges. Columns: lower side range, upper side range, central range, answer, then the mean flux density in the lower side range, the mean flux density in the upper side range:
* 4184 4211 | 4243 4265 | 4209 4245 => 0.04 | 10.3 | 9.32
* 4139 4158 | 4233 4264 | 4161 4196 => -0.08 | 9.88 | 9.43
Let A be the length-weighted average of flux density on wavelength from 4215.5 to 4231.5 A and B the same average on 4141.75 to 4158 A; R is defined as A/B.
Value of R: 0.88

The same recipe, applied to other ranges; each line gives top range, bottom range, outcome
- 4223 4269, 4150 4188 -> 0.85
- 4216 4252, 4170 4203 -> 0.92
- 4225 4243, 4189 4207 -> 0.83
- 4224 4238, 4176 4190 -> 0.79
